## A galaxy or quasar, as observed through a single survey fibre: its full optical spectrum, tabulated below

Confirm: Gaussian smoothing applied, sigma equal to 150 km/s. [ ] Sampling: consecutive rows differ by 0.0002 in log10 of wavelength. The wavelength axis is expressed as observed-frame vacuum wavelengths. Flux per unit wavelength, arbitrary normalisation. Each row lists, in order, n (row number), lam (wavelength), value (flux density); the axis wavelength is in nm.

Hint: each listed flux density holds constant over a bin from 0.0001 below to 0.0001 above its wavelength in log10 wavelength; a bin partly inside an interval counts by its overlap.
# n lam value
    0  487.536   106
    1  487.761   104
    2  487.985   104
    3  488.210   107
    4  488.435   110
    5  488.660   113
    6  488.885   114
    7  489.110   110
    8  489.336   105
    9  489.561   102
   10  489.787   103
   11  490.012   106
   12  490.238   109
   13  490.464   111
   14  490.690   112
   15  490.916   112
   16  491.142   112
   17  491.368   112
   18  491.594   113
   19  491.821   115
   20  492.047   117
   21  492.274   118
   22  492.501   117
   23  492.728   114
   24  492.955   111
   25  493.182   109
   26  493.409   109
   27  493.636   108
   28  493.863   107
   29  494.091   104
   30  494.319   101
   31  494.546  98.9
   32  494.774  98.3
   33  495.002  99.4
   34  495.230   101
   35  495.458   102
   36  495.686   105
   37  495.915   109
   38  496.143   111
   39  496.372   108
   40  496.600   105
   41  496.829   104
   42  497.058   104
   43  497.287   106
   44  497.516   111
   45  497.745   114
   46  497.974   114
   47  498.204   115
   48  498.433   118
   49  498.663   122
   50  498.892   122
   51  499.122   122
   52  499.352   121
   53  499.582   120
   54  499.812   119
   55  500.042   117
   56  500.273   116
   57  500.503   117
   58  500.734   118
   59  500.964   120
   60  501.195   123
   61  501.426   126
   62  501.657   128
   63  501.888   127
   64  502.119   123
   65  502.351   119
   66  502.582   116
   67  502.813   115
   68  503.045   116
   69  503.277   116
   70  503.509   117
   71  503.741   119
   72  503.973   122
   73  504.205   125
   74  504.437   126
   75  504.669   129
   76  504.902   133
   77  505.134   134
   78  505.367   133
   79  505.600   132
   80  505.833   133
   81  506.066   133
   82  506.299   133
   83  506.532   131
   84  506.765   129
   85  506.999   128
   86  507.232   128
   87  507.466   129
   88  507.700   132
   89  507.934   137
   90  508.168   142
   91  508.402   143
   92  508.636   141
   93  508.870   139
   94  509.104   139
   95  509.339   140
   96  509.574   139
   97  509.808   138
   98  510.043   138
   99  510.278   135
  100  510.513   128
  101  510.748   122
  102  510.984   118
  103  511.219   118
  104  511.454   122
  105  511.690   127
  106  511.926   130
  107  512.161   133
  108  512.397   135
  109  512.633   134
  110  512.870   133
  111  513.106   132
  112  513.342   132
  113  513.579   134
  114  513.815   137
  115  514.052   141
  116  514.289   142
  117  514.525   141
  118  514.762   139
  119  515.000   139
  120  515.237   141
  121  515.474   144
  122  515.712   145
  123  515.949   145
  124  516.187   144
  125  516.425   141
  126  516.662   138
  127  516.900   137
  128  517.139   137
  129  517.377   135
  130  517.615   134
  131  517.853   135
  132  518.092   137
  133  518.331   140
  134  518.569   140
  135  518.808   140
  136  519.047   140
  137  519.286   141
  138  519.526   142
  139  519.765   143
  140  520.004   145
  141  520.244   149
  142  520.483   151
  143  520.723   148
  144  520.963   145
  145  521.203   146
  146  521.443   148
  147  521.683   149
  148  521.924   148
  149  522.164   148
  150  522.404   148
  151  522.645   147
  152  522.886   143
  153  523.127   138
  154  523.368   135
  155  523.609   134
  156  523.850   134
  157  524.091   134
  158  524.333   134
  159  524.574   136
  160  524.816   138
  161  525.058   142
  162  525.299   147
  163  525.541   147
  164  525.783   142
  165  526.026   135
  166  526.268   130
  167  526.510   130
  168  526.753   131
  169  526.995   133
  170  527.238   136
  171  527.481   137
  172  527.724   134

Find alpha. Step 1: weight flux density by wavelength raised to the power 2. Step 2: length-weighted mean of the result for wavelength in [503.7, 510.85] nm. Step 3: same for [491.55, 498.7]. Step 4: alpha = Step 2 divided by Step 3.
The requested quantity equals 1.28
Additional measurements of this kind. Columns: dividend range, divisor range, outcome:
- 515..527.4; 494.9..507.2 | 1.28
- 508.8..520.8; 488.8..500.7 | 1.34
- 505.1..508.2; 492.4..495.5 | 1.31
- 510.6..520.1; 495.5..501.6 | 1.27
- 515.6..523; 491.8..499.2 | 1.43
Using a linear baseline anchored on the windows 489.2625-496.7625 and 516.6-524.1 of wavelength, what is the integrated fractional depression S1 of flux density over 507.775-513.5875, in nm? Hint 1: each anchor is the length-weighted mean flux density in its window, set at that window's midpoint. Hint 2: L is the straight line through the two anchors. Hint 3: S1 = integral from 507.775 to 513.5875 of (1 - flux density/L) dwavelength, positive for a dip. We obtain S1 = -0.15 nm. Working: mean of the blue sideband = 108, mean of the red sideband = 142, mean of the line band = 133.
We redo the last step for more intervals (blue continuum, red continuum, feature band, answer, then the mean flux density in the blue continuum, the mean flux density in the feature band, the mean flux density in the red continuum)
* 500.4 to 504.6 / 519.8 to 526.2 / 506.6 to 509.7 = -0.22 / 121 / 136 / 143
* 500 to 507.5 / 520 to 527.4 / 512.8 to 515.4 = -0.09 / 125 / 138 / 141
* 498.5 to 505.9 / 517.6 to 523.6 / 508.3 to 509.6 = -0.10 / 123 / 140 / 143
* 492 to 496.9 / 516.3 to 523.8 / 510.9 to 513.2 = 0.05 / 107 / 128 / 142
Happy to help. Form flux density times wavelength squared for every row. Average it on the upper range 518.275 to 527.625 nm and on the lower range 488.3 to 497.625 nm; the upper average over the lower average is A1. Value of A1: 1.47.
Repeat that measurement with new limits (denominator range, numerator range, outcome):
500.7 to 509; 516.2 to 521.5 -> 1.17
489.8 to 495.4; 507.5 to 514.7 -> 1.33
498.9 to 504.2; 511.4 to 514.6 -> 1.17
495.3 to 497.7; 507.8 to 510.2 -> 1.37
